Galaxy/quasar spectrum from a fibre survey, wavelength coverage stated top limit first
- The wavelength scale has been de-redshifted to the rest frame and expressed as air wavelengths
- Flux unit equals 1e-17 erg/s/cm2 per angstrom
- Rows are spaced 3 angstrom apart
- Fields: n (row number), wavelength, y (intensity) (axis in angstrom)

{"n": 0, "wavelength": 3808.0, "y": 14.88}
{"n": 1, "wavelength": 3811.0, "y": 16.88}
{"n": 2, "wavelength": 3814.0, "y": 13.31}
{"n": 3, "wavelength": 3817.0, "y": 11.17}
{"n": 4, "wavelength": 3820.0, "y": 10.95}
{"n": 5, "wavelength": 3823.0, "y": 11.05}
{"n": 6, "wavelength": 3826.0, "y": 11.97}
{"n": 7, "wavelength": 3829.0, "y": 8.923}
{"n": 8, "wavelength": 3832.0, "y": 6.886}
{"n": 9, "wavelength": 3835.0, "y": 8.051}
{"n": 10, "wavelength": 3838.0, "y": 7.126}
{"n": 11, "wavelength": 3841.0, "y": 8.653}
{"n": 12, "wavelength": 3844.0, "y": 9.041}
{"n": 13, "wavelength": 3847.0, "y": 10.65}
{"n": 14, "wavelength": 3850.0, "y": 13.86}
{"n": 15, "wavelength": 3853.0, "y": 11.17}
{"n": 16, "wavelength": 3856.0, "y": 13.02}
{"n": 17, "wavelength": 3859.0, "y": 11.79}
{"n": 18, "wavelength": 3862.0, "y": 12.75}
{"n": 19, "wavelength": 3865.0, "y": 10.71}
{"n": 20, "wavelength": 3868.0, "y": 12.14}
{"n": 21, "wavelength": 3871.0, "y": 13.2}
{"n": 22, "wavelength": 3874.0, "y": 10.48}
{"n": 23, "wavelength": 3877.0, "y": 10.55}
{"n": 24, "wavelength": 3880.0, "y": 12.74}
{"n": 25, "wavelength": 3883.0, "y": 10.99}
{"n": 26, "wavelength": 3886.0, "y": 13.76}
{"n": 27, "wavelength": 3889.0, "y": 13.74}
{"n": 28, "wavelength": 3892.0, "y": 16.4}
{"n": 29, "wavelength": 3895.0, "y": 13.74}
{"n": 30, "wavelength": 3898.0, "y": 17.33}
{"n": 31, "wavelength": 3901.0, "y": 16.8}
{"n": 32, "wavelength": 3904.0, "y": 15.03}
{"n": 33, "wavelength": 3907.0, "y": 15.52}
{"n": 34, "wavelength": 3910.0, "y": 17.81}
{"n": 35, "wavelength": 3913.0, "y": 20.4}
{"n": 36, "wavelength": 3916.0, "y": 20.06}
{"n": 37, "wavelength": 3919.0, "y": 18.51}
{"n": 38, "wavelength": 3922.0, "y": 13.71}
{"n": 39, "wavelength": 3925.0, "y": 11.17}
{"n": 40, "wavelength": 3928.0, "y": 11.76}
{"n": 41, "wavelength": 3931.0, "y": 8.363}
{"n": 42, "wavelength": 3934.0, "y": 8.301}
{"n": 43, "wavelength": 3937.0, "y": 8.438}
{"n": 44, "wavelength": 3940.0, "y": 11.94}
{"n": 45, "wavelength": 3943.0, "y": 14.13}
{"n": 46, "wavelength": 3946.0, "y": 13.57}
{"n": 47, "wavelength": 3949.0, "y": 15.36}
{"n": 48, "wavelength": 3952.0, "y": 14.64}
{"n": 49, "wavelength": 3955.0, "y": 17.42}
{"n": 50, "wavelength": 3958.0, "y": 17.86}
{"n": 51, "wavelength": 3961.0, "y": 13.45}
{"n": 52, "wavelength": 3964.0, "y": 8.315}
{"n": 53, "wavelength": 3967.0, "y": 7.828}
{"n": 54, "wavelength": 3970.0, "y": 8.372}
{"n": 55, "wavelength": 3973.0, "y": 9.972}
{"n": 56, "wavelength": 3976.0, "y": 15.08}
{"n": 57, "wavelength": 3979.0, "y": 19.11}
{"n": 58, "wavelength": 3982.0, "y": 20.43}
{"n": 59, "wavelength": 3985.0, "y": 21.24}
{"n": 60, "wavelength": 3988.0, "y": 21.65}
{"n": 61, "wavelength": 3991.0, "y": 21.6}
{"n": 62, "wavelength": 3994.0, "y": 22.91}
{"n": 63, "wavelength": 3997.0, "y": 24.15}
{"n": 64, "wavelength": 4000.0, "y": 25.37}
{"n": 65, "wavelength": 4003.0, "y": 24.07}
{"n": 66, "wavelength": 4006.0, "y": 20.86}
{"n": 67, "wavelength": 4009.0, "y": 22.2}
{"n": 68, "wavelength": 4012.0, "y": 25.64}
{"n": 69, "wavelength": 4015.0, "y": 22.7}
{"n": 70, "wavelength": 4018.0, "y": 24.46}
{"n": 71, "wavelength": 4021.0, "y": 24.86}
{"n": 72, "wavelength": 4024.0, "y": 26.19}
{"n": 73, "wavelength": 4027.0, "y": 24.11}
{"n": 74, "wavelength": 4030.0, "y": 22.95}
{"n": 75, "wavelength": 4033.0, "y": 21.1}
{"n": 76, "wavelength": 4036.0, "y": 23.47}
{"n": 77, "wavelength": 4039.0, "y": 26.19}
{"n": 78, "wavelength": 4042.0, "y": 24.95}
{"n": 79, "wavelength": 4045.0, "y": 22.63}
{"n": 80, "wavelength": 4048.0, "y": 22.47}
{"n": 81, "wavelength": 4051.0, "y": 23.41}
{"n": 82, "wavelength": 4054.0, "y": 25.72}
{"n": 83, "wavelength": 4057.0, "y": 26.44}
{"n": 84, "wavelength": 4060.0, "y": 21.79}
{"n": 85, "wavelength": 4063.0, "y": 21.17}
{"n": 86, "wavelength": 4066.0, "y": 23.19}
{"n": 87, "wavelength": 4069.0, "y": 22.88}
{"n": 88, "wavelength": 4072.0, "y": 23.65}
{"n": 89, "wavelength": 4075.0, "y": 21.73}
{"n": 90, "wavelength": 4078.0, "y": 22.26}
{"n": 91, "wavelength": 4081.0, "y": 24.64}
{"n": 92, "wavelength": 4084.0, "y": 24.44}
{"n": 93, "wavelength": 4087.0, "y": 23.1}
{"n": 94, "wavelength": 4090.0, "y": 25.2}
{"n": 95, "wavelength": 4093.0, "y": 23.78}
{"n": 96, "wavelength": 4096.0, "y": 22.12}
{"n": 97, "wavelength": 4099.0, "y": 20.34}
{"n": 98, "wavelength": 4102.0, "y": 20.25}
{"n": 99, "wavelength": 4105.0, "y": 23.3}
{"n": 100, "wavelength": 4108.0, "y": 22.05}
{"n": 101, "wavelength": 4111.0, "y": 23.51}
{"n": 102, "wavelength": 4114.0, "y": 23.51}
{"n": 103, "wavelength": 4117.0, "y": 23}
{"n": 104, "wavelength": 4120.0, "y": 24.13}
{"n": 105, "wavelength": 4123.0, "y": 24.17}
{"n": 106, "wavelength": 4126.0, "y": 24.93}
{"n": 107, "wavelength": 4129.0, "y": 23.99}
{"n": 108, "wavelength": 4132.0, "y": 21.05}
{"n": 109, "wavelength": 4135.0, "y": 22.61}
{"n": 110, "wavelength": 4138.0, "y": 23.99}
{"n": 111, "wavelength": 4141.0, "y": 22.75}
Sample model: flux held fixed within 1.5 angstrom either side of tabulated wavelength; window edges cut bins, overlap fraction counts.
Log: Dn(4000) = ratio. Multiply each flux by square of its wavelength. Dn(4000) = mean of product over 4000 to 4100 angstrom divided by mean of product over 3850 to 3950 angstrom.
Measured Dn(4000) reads 1.88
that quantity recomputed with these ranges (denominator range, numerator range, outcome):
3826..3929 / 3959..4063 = 1.75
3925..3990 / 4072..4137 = 1.81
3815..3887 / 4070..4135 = 2.40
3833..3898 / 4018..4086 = 2.21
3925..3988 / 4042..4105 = 1.82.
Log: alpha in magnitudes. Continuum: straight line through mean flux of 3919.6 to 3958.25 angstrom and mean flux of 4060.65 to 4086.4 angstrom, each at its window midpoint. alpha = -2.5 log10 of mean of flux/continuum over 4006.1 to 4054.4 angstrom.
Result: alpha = -0.21 mag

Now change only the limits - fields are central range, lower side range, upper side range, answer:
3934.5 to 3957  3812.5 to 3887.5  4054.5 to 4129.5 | 0.18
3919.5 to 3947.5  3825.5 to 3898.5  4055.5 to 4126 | 0.29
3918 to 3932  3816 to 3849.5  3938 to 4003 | 0.12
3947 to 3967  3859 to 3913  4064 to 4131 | 0.21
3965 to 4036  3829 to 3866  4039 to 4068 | -0.02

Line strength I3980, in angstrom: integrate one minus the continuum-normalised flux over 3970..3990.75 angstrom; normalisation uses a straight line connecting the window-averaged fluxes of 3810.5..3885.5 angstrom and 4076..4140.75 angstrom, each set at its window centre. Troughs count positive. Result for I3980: -0.2 angstrom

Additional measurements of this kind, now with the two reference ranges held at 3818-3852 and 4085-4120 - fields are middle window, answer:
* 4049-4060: -2.2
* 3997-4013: -4.9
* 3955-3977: 5.8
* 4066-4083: -1.3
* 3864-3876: -0.1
